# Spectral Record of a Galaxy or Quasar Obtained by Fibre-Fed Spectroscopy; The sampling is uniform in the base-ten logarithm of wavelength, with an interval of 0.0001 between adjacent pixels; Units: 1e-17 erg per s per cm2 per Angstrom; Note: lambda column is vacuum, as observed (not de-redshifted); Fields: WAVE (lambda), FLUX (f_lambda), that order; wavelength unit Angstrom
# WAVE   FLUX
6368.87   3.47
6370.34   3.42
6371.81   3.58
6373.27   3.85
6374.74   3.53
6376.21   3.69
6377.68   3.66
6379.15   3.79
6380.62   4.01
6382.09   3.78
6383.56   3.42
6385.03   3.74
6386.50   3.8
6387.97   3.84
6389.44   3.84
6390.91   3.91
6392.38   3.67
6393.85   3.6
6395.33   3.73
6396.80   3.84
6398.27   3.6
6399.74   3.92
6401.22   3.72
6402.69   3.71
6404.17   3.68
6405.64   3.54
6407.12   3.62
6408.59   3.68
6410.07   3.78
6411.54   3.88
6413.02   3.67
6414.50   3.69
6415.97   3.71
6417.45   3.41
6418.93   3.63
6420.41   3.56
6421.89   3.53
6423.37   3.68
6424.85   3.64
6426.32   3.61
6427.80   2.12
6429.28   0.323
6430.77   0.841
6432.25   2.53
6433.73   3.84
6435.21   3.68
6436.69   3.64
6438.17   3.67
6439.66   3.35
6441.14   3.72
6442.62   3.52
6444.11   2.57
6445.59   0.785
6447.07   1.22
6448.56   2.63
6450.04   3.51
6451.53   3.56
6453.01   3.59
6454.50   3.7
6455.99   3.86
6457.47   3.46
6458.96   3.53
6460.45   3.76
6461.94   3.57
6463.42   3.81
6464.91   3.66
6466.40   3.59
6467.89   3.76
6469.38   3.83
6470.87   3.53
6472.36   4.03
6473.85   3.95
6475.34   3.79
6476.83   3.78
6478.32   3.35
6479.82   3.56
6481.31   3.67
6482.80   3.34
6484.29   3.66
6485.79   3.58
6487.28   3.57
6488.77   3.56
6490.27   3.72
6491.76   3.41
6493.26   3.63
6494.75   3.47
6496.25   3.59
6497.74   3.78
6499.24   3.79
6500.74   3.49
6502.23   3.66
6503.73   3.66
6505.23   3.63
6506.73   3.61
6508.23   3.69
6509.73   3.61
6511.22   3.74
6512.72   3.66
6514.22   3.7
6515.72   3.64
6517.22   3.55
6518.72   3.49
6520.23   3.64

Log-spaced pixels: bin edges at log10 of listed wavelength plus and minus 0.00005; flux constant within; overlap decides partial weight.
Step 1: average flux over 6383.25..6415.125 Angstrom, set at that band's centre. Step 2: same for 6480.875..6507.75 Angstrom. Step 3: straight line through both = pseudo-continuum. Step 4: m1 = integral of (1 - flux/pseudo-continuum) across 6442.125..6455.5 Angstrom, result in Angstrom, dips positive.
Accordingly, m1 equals 3.2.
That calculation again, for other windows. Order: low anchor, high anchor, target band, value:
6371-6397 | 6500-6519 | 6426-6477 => 6.6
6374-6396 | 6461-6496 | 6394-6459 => 7.2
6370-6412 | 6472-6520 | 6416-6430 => 2.3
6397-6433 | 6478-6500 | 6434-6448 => 1.9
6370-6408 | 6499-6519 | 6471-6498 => 0.2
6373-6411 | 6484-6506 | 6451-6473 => -0.2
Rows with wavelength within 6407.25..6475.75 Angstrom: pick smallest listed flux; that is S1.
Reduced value 0.323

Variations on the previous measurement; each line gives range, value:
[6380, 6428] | 2.12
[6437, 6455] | 0.785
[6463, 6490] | 3.34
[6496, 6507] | 3.49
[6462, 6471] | 3.53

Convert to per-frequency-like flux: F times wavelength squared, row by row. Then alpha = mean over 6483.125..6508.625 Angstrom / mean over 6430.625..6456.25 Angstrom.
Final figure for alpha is 1.20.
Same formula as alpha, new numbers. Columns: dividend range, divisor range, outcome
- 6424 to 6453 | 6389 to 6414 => 0.76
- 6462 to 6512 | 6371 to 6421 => 1.01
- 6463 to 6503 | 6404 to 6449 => 1.19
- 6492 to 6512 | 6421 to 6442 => 1.23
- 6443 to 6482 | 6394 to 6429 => 0.97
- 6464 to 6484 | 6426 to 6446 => 1.36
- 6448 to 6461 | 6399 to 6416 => 0.96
